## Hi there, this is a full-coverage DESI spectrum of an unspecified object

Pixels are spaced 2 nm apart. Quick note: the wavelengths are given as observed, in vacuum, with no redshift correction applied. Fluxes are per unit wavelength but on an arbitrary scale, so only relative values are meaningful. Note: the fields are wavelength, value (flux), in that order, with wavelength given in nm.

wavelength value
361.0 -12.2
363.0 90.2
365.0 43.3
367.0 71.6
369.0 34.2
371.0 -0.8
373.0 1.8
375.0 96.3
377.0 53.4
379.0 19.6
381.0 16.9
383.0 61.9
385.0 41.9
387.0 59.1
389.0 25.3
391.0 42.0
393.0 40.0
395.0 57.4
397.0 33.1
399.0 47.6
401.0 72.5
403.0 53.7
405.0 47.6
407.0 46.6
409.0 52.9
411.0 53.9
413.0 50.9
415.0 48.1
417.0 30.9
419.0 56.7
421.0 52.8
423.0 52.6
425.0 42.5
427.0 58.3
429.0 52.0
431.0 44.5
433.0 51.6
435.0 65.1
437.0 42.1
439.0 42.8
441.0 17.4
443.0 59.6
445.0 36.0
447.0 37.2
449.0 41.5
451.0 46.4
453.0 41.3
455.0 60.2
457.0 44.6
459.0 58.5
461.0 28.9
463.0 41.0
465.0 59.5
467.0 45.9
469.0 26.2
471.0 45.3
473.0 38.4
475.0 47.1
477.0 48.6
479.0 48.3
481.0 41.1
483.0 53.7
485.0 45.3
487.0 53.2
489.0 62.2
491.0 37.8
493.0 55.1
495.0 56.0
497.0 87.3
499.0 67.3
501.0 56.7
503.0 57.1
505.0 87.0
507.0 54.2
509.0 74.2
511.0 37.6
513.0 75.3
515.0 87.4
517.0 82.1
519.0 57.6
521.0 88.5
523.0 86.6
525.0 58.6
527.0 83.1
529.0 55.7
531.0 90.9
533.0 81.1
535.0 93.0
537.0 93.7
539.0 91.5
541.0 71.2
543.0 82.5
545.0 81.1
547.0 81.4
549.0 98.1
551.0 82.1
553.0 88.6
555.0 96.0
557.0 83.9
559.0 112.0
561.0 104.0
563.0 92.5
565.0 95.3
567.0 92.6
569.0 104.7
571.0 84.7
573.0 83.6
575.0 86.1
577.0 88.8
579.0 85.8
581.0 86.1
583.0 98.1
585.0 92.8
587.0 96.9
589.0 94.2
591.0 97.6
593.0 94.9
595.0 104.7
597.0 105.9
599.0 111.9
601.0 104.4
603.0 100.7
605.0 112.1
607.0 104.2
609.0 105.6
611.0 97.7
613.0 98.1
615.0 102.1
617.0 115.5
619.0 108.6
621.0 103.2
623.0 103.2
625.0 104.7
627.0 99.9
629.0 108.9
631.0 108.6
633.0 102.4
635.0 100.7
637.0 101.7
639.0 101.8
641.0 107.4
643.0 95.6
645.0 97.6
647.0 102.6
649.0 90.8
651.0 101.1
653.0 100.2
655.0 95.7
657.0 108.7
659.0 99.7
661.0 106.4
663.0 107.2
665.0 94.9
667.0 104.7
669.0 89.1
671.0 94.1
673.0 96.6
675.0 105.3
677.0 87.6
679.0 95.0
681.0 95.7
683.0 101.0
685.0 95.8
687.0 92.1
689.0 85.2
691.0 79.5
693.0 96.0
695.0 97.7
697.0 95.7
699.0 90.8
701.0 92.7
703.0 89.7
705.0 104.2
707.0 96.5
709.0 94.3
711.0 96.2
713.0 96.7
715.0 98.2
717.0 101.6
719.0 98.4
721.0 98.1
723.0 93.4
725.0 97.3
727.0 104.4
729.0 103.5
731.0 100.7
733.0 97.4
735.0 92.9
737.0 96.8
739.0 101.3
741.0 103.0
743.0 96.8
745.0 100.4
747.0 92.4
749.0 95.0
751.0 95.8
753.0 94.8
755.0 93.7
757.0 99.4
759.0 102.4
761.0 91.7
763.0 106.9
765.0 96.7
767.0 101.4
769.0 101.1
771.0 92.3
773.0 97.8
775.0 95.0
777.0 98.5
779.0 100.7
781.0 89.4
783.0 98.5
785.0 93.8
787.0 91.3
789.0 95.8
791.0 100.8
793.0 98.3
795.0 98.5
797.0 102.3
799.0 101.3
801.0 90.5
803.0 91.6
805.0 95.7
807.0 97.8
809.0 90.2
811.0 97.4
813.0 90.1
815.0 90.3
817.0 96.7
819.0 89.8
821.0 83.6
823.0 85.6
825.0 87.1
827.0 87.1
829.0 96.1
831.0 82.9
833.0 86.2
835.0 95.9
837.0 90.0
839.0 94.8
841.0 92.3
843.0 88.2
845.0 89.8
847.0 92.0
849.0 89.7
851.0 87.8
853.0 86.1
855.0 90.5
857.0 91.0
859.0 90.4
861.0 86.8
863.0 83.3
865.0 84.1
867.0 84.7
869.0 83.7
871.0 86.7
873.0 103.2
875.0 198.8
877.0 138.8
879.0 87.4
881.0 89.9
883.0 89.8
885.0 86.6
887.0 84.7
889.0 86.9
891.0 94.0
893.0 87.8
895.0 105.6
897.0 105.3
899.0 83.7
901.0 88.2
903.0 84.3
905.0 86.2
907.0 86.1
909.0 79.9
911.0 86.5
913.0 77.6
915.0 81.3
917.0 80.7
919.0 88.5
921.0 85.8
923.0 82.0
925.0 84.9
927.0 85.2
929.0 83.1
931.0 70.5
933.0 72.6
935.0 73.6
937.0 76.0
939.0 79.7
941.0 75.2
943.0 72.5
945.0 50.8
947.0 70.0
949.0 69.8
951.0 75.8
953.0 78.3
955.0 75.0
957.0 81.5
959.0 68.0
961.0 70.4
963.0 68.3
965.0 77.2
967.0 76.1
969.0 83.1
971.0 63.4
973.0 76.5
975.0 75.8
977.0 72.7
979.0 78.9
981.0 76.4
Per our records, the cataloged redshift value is 0.33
